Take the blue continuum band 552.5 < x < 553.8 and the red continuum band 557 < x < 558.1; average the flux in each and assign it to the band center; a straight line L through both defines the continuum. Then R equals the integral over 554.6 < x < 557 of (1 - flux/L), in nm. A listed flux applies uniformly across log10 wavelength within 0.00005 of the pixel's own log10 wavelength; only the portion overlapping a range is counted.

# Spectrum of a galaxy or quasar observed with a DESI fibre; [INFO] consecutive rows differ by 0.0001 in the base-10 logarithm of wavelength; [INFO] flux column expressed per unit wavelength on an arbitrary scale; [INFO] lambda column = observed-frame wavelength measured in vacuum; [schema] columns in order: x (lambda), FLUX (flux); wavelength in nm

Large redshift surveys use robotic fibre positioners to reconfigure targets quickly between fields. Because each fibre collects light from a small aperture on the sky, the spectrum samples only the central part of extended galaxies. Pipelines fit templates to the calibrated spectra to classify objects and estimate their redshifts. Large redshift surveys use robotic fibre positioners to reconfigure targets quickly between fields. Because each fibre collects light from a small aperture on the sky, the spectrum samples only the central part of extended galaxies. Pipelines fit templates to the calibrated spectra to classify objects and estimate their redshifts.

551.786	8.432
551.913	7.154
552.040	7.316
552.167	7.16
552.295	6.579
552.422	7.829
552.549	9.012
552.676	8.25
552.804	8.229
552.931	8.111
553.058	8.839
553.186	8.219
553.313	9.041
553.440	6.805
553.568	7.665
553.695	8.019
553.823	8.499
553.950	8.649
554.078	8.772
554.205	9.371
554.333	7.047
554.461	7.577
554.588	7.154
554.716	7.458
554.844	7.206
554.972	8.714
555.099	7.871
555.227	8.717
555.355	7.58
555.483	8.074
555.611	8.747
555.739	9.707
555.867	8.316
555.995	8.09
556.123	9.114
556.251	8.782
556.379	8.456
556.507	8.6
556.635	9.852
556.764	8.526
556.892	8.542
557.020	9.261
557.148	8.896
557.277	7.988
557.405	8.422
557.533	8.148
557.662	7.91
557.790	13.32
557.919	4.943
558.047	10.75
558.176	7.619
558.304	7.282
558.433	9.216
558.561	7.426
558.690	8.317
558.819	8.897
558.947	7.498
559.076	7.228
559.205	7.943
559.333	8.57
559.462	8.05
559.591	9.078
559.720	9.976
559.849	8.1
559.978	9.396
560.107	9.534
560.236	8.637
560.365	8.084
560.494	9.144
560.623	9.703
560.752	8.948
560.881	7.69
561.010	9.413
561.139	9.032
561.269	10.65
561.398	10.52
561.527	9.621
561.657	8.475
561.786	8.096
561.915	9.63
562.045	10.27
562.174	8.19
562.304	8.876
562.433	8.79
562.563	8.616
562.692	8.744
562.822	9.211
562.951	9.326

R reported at 0.04 nm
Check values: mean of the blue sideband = 8.22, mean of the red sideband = 8.81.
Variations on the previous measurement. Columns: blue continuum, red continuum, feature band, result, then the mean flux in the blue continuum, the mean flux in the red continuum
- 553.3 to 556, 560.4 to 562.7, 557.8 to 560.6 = 0.098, 8.12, 9.13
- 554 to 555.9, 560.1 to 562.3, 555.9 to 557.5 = -0.050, 8.15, 9.14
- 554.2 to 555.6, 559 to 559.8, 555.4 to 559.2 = -0.172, 7.86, 8.45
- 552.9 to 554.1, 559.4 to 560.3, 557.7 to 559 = 0.040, 8.25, 8.96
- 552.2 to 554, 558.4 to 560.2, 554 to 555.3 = 0.033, 8.1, 8.51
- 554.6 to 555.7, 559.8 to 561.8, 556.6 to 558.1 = -0.070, 8.04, 9.1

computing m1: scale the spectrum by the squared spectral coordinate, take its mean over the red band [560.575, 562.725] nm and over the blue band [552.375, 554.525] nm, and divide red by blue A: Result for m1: 1.14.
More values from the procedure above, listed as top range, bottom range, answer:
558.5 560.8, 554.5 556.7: 1.04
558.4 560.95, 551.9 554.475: 1.09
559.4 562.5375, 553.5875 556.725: 1.11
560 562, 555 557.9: 1.07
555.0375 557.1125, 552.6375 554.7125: 1.07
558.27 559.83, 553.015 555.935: 1.03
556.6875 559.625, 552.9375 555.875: 1.04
